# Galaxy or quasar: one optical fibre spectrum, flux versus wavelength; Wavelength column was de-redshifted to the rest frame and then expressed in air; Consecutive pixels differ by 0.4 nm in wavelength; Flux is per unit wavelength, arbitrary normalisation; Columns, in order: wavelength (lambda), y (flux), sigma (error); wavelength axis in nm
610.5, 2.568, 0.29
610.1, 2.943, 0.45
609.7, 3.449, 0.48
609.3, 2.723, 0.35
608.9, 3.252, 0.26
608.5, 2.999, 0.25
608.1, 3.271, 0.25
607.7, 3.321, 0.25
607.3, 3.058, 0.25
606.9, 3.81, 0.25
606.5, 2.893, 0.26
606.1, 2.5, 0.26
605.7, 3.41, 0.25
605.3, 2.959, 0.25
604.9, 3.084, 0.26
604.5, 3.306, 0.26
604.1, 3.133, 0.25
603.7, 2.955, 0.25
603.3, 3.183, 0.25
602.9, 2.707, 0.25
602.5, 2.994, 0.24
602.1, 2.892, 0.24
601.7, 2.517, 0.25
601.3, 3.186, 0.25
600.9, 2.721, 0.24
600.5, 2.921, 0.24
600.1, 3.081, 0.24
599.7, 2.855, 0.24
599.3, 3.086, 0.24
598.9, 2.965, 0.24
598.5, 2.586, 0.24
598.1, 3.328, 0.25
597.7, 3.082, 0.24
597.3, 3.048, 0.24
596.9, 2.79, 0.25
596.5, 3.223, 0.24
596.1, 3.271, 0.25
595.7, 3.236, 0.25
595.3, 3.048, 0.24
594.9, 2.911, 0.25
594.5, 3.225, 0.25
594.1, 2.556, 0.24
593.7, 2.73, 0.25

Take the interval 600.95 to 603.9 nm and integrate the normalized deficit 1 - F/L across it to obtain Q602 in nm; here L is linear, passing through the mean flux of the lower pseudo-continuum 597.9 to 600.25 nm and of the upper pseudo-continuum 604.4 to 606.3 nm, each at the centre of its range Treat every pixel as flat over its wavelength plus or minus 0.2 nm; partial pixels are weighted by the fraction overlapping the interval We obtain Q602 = 0.10 nm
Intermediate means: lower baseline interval 2.98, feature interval 2.91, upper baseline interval 3.04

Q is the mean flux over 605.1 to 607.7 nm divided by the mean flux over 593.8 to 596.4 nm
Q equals 1.03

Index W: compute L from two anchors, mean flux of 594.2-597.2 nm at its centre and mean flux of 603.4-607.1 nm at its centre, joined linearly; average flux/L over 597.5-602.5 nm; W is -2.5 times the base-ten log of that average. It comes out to 0.058 mag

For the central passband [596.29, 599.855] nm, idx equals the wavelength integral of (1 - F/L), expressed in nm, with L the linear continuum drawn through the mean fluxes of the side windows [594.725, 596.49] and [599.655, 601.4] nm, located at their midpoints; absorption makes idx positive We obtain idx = 0.05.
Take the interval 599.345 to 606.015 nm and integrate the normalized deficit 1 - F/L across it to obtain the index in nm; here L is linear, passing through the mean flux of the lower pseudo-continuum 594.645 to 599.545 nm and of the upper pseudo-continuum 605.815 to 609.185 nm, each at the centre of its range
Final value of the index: 0.23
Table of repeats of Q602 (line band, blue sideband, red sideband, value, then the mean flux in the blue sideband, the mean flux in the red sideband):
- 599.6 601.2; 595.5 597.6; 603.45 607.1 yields 0.102 nm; 3.11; 3.12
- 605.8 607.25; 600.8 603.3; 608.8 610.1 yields -0.038 nm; 2.87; 3.1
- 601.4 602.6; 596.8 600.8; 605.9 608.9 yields 0.085 nm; 2.97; 3.13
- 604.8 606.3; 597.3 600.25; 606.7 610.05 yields 0.083 nm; 3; 3.22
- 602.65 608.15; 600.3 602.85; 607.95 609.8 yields -0.204 nm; 2.86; 3.12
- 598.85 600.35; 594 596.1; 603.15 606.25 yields 0.029 nm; 3.04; 3.07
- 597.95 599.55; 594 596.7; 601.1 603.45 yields 0.012 nm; 3.09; 2.91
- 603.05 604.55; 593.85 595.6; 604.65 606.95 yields -0.033 nm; 2.95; 3.07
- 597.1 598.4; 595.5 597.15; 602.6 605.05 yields 0.002 nm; 3.13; 3.06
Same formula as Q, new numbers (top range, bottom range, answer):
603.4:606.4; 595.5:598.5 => 0.98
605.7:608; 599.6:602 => 1.09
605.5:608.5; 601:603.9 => 1.09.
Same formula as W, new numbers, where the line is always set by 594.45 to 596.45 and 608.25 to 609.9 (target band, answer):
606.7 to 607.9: -0.094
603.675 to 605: -0.008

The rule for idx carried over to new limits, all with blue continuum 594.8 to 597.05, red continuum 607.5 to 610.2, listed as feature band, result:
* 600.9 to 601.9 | 0.09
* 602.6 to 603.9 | 0.07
